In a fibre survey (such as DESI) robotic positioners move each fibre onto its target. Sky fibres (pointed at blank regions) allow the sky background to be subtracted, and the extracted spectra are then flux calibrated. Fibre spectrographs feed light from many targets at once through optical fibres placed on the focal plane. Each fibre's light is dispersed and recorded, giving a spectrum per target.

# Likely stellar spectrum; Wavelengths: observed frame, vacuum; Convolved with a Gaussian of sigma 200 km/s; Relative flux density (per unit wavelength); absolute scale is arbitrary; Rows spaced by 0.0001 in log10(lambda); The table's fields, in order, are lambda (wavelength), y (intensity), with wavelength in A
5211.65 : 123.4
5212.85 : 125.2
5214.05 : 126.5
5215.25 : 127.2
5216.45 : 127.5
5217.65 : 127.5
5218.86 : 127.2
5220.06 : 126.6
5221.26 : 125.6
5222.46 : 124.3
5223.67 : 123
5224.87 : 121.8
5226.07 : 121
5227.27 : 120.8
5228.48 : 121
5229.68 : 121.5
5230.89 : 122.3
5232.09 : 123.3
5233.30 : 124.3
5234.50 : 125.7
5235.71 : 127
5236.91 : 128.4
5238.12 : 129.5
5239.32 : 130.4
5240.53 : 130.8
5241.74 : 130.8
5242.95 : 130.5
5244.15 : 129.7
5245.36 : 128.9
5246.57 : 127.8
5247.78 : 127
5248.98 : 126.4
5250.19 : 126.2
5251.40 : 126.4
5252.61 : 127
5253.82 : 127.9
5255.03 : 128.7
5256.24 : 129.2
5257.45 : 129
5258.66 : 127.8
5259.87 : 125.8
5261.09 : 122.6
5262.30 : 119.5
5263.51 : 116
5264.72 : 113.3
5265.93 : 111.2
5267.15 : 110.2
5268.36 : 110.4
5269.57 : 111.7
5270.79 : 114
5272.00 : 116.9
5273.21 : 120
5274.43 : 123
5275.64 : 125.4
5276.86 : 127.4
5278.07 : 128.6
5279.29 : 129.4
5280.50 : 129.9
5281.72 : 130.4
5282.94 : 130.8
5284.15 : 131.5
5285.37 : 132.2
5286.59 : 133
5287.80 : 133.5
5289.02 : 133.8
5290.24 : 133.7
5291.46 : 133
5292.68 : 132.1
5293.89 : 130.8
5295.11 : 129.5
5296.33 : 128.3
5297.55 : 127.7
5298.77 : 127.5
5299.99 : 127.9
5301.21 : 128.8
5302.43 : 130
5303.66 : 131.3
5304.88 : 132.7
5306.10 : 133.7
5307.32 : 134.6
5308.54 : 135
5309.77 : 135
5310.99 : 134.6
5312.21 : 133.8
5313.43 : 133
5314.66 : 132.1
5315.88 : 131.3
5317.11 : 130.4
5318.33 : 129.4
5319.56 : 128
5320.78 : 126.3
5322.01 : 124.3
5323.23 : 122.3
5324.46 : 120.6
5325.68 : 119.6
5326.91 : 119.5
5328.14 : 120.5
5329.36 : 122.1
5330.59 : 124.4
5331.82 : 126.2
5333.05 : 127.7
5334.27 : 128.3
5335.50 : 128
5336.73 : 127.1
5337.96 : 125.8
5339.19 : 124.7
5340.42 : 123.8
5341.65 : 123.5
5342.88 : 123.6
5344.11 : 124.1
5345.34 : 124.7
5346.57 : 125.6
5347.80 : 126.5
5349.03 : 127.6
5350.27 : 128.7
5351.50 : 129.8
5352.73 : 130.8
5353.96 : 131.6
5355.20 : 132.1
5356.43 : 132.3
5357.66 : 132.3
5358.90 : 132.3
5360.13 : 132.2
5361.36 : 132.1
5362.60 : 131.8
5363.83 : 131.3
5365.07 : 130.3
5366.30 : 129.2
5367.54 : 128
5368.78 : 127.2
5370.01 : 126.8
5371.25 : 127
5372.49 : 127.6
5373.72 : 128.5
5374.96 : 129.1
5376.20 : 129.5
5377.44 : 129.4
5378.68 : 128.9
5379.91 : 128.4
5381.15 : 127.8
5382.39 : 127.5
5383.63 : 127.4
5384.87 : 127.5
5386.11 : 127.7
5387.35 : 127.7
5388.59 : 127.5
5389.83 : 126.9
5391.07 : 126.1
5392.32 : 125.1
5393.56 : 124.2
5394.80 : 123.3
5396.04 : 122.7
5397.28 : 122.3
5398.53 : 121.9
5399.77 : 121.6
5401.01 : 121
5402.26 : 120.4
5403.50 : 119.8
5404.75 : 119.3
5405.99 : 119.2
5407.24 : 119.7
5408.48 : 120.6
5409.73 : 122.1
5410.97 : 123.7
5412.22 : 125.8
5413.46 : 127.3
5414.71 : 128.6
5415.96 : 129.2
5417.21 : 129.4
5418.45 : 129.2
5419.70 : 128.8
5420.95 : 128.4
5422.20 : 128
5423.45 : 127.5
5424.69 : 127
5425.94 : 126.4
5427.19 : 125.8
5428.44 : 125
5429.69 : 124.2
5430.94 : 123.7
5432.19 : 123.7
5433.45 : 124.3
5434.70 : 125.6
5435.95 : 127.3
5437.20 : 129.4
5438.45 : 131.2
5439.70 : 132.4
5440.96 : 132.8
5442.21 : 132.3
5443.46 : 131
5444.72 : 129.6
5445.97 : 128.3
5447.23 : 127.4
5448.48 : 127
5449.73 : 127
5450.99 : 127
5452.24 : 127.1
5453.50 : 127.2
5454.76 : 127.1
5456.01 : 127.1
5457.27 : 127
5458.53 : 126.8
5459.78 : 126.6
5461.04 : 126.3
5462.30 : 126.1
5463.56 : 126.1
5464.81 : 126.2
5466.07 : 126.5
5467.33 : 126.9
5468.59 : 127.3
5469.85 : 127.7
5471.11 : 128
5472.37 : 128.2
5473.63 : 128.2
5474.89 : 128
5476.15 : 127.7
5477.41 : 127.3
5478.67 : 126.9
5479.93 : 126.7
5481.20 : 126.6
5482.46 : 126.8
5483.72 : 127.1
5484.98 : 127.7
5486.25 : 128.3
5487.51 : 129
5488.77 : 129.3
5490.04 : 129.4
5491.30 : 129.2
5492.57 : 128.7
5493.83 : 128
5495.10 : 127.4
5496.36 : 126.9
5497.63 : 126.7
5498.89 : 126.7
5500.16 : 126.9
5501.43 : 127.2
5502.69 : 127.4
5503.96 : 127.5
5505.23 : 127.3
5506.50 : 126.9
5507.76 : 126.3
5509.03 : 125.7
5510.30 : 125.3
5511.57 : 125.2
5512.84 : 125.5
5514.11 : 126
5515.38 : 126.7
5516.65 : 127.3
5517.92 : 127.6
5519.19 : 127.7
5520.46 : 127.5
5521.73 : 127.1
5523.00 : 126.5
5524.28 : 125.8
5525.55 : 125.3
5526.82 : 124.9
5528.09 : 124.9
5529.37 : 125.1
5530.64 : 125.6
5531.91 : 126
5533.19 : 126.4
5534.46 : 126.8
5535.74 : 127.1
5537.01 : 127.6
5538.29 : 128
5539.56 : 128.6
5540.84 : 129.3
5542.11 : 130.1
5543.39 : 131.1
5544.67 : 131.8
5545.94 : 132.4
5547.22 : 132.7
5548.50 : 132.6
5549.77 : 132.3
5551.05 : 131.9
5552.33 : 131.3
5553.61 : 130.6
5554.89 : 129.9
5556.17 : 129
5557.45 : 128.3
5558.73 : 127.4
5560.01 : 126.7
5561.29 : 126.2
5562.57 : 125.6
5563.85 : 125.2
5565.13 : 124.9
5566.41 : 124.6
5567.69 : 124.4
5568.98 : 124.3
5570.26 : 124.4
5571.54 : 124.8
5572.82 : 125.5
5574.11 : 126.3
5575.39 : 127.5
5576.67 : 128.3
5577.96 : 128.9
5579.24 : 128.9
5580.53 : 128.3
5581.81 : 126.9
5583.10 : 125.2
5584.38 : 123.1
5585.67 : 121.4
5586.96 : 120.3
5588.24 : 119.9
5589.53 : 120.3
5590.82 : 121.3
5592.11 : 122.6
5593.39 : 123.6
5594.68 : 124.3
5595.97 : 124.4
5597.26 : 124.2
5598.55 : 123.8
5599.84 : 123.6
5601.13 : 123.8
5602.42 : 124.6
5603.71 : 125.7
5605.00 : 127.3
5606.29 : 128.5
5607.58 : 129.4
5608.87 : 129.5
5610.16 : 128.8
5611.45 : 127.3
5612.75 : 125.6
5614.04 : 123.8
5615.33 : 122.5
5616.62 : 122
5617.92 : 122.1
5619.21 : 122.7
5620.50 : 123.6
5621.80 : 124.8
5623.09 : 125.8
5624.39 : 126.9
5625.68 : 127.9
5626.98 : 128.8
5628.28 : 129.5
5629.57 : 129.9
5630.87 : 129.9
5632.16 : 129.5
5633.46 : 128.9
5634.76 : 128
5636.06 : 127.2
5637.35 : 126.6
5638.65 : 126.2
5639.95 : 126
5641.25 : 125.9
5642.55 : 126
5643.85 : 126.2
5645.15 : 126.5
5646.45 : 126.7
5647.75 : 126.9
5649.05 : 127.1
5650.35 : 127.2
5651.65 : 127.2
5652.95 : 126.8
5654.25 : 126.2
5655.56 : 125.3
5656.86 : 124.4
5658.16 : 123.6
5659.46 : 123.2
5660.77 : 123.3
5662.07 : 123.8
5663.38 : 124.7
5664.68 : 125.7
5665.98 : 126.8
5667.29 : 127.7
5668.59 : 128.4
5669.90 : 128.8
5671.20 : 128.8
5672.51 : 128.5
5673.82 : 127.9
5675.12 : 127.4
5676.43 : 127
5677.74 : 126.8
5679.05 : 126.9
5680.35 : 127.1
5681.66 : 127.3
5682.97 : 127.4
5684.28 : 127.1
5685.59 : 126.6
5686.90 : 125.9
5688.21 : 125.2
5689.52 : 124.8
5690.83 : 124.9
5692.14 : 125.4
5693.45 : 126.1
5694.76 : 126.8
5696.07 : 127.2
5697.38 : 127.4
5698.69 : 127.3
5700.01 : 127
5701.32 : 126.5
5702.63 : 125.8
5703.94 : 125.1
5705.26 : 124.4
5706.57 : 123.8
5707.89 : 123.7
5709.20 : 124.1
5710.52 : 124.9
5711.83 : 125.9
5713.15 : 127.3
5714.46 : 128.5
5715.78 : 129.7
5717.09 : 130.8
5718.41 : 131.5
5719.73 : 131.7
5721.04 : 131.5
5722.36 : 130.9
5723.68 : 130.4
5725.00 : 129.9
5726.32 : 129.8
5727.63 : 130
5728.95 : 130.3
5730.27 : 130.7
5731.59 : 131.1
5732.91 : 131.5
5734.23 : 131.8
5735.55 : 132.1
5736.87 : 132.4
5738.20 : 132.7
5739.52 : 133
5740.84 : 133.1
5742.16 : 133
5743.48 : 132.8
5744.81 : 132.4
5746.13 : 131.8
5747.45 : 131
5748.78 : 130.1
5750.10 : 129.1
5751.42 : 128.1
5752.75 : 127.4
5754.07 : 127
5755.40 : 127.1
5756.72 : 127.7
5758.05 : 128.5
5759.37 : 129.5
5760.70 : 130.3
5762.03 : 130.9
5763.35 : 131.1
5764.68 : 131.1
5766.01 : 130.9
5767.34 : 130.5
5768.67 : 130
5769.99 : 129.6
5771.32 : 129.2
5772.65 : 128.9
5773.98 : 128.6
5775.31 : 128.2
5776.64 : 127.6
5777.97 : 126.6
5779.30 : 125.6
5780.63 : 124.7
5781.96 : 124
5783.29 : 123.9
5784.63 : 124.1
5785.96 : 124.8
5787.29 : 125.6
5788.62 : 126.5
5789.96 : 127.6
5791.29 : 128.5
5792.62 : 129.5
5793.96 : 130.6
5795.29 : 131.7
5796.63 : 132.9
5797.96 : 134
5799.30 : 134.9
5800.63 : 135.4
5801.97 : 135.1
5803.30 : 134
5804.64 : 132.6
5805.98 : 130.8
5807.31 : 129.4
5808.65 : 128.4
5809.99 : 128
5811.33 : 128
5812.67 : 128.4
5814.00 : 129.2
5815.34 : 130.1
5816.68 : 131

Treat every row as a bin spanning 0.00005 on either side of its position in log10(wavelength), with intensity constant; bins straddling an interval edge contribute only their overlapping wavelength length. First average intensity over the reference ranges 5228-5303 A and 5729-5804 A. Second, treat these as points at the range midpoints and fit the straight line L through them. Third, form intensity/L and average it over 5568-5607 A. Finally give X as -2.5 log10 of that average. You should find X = 0.03 mag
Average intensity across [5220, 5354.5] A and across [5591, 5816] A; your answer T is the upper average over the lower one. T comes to 1.01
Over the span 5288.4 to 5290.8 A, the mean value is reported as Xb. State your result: 134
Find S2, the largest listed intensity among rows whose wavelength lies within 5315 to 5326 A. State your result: 131.3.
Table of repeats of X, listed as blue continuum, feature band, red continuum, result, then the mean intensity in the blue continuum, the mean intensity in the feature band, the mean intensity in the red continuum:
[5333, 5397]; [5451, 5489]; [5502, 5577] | 0.00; 128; 127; 127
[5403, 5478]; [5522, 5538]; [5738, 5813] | 0.01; 127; 126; 130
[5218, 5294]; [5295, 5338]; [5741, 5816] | -0.02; 125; 128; 129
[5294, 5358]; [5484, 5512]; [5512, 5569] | 0.00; 128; 127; 128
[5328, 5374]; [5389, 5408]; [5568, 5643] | 0.05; 128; 122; 126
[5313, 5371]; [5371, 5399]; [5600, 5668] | 0.00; 127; 127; 126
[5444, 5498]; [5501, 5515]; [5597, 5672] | 0.01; 127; 126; 126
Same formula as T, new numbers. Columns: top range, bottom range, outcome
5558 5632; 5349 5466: 0.99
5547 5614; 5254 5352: 1.00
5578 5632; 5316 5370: 0.99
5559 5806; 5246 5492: 1.00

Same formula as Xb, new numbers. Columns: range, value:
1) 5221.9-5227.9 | 122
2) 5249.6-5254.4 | 127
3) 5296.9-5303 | 128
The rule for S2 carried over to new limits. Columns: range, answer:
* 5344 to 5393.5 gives 132.3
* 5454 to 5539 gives 129.4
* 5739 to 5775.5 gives 133.1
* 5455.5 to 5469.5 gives 127.3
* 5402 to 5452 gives 132.8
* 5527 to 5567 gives 132.7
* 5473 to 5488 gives 129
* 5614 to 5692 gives 129.9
